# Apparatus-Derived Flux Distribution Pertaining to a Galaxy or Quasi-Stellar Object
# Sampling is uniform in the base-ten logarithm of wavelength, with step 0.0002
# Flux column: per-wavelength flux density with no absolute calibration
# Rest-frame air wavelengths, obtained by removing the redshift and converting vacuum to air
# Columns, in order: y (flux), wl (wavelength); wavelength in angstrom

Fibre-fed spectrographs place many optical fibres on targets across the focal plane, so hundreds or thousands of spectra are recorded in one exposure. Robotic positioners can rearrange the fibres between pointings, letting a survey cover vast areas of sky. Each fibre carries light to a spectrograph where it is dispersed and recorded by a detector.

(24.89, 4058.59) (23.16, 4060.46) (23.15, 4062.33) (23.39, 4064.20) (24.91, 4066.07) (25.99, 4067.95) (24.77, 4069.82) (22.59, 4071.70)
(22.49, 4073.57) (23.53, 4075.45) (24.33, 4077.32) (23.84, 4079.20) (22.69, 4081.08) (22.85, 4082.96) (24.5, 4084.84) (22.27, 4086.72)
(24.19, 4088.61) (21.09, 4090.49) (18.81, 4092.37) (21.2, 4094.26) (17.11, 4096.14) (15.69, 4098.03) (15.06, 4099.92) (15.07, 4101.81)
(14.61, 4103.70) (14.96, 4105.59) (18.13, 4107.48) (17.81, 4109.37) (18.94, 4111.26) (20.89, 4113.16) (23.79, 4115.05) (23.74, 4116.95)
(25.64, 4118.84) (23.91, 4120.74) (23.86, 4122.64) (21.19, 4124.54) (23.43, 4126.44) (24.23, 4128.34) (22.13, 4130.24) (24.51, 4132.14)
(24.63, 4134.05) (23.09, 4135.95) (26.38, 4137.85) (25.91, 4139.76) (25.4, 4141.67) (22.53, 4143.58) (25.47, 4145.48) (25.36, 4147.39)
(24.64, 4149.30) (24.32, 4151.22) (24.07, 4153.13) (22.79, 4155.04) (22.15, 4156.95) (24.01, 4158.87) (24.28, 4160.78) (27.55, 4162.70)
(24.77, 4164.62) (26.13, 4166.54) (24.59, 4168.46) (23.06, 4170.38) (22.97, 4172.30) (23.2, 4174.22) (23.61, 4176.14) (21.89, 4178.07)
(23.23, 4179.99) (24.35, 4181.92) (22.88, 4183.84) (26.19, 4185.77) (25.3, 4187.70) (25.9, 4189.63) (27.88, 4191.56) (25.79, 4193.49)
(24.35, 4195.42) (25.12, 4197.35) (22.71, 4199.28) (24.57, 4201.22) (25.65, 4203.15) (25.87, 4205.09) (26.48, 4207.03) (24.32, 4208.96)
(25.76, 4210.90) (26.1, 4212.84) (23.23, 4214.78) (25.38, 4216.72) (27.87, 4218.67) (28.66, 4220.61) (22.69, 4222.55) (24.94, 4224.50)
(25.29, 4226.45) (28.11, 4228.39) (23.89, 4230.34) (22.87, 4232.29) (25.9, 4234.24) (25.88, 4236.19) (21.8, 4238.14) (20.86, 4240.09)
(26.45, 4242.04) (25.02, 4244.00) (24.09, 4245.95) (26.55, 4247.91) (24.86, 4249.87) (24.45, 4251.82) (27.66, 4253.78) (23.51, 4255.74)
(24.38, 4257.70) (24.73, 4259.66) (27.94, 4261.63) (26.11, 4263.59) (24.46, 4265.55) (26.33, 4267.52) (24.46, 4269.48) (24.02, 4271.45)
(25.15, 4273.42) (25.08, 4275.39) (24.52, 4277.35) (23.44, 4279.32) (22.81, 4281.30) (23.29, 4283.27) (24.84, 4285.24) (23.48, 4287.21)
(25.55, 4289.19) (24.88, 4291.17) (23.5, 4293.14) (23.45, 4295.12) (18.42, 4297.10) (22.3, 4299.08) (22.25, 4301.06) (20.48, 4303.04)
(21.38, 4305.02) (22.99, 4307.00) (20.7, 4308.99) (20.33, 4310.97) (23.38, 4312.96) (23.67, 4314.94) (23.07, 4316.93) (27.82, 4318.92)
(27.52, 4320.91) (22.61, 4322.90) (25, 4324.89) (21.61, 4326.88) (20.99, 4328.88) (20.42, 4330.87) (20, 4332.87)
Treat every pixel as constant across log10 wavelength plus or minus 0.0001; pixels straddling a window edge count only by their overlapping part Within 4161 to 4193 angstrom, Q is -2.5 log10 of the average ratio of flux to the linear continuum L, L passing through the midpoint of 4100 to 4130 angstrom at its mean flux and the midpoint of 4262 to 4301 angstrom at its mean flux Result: -0.13 mag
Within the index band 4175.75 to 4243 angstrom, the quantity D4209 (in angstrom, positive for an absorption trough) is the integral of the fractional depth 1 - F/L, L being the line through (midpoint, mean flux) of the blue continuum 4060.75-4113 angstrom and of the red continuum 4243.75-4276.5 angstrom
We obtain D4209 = -2.7 angstrom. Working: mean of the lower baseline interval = 20.9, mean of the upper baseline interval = 25.2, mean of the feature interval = 24.9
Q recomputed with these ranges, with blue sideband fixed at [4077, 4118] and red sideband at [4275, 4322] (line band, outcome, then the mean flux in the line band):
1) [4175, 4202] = -0.14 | 24.5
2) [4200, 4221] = -0.18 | 25.7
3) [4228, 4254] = -0.11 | 24.7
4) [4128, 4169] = -0.18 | 24.5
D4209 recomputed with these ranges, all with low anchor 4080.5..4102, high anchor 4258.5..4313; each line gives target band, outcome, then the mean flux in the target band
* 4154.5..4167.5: -1.94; 24.6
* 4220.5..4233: -1.37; 25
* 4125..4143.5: -2.93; 24.2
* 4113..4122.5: -1.48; 23.8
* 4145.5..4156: -1.55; 24.3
